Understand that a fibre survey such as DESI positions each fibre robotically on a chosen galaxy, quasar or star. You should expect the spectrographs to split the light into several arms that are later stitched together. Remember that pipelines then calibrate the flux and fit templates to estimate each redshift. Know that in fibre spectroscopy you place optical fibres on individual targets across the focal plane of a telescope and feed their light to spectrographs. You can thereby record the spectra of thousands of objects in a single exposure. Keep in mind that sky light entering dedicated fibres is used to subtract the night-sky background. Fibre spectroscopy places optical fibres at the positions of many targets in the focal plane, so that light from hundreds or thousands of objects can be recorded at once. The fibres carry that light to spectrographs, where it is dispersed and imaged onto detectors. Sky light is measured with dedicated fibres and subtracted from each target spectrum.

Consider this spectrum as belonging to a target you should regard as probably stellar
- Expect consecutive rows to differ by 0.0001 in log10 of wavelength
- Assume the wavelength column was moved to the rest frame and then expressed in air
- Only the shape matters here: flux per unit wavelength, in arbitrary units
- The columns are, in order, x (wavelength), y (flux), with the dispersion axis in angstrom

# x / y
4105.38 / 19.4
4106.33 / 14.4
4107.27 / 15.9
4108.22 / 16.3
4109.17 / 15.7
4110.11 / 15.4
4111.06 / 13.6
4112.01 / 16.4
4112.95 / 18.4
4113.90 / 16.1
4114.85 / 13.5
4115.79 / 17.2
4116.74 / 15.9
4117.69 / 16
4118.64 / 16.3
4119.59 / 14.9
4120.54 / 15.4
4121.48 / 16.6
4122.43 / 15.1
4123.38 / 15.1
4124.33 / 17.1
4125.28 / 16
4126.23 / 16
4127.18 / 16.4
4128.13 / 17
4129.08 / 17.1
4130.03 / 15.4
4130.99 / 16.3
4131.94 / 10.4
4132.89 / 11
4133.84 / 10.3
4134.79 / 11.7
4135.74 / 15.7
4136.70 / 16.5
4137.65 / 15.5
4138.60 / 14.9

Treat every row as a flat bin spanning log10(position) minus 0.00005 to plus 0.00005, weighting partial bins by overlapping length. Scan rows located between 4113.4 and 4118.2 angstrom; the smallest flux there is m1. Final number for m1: 13.5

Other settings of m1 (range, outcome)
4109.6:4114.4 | 13.6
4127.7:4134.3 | 10.3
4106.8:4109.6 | 15.7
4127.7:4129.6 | 17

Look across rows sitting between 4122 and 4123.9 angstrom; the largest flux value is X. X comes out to 15.1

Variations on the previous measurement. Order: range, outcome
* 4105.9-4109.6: 16.3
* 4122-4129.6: 17.1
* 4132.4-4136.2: 15.7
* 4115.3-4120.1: 17.2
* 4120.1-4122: 16.6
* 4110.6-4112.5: 16.4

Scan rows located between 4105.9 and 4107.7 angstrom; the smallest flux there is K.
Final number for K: 14.4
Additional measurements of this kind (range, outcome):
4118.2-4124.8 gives 14.9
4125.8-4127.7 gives 16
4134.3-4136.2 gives 11.7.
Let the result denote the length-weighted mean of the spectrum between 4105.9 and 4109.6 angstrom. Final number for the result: 15.6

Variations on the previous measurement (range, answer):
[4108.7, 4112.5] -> 15.3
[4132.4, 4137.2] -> 13.1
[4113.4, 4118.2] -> 15.7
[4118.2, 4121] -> 15.5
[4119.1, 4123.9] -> 15.5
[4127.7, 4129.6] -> 17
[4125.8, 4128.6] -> 16.5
